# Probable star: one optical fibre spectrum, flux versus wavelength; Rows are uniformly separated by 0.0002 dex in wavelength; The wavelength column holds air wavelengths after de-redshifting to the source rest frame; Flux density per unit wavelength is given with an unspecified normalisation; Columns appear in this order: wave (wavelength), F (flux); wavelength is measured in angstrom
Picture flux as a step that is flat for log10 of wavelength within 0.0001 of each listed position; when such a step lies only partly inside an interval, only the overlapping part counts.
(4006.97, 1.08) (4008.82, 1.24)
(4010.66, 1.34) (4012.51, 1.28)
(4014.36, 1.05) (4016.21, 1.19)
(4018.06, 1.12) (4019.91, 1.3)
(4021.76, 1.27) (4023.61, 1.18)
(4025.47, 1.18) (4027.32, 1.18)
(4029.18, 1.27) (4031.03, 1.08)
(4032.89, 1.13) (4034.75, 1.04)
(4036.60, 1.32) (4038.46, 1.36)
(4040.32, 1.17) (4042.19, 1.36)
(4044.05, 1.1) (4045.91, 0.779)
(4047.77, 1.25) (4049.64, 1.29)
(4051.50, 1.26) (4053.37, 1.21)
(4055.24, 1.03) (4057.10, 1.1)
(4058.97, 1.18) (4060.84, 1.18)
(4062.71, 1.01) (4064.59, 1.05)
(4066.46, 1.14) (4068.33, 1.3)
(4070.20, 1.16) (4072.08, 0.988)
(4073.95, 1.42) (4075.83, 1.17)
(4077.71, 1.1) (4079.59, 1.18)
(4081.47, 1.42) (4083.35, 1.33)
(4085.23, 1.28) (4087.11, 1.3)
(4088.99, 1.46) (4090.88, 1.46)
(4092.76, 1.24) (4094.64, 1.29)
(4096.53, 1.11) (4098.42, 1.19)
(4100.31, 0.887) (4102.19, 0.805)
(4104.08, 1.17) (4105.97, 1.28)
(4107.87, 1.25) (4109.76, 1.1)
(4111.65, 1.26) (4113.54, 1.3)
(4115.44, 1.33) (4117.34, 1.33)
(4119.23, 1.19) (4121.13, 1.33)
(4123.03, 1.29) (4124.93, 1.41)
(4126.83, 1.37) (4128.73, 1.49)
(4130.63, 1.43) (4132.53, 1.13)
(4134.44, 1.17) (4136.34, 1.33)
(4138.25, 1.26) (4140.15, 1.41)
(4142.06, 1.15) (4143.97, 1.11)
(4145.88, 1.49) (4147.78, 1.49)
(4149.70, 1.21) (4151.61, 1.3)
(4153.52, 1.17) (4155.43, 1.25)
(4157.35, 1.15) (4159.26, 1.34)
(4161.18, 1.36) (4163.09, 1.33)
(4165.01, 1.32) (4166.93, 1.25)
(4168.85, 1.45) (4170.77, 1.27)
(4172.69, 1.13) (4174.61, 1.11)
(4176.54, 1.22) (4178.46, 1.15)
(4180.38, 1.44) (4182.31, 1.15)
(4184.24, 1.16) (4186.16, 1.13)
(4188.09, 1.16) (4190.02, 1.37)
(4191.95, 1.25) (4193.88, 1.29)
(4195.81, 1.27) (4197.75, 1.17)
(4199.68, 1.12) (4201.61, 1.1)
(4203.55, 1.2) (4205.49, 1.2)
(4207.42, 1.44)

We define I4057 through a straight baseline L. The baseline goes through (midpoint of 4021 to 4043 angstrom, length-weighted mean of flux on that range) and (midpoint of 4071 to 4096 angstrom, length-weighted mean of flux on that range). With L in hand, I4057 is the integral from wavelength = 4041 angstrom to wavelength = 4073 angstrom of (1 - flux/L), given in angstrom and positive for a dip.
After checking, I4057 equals 2.6 angstrom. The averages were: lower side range 1.21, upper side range 1.28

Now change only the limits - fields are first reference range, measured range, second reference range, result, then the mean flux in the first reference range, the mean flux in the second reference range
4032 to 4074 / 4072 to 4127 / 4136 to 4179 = -1.5 angstrom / 1.16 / 1.27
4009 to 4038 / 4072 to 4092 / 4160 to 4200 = -1.3 angstrom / 1.2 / 1.25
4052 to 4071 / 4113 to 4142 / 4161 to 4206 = -3.0 angstrom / 1.14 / 1.23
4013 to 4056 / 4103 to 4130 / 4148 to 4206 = -1.8 angstrom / 1.18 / 1.24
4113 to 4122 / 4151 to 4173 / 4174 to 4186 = -0.9 angstrom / 1.29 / 1.2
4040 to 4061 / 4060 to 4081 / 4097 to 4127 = 0.3 angstrom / 1.16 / 1.21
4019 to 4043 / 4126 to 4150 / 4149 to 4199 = -1.4 angstrom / 1.22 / 1.25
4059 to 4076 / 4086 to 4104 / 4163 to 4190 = -0.2 angstrom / 1.16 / 1.24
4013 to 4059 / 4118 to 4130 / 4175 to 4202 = -1.5 angstrom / 1.18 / 1.21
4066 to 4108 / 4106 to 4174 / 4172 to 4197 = -4.1 angstrom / 1.21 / 1.22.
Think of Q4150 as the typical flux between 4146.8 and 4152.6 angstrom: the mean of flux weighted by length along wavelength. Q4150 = 1.33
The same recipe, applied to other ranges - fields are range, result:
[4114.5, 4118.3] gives 1.33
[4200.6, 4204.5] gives 1.15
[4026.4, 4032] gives 1.18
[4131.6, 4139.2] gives 1.22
